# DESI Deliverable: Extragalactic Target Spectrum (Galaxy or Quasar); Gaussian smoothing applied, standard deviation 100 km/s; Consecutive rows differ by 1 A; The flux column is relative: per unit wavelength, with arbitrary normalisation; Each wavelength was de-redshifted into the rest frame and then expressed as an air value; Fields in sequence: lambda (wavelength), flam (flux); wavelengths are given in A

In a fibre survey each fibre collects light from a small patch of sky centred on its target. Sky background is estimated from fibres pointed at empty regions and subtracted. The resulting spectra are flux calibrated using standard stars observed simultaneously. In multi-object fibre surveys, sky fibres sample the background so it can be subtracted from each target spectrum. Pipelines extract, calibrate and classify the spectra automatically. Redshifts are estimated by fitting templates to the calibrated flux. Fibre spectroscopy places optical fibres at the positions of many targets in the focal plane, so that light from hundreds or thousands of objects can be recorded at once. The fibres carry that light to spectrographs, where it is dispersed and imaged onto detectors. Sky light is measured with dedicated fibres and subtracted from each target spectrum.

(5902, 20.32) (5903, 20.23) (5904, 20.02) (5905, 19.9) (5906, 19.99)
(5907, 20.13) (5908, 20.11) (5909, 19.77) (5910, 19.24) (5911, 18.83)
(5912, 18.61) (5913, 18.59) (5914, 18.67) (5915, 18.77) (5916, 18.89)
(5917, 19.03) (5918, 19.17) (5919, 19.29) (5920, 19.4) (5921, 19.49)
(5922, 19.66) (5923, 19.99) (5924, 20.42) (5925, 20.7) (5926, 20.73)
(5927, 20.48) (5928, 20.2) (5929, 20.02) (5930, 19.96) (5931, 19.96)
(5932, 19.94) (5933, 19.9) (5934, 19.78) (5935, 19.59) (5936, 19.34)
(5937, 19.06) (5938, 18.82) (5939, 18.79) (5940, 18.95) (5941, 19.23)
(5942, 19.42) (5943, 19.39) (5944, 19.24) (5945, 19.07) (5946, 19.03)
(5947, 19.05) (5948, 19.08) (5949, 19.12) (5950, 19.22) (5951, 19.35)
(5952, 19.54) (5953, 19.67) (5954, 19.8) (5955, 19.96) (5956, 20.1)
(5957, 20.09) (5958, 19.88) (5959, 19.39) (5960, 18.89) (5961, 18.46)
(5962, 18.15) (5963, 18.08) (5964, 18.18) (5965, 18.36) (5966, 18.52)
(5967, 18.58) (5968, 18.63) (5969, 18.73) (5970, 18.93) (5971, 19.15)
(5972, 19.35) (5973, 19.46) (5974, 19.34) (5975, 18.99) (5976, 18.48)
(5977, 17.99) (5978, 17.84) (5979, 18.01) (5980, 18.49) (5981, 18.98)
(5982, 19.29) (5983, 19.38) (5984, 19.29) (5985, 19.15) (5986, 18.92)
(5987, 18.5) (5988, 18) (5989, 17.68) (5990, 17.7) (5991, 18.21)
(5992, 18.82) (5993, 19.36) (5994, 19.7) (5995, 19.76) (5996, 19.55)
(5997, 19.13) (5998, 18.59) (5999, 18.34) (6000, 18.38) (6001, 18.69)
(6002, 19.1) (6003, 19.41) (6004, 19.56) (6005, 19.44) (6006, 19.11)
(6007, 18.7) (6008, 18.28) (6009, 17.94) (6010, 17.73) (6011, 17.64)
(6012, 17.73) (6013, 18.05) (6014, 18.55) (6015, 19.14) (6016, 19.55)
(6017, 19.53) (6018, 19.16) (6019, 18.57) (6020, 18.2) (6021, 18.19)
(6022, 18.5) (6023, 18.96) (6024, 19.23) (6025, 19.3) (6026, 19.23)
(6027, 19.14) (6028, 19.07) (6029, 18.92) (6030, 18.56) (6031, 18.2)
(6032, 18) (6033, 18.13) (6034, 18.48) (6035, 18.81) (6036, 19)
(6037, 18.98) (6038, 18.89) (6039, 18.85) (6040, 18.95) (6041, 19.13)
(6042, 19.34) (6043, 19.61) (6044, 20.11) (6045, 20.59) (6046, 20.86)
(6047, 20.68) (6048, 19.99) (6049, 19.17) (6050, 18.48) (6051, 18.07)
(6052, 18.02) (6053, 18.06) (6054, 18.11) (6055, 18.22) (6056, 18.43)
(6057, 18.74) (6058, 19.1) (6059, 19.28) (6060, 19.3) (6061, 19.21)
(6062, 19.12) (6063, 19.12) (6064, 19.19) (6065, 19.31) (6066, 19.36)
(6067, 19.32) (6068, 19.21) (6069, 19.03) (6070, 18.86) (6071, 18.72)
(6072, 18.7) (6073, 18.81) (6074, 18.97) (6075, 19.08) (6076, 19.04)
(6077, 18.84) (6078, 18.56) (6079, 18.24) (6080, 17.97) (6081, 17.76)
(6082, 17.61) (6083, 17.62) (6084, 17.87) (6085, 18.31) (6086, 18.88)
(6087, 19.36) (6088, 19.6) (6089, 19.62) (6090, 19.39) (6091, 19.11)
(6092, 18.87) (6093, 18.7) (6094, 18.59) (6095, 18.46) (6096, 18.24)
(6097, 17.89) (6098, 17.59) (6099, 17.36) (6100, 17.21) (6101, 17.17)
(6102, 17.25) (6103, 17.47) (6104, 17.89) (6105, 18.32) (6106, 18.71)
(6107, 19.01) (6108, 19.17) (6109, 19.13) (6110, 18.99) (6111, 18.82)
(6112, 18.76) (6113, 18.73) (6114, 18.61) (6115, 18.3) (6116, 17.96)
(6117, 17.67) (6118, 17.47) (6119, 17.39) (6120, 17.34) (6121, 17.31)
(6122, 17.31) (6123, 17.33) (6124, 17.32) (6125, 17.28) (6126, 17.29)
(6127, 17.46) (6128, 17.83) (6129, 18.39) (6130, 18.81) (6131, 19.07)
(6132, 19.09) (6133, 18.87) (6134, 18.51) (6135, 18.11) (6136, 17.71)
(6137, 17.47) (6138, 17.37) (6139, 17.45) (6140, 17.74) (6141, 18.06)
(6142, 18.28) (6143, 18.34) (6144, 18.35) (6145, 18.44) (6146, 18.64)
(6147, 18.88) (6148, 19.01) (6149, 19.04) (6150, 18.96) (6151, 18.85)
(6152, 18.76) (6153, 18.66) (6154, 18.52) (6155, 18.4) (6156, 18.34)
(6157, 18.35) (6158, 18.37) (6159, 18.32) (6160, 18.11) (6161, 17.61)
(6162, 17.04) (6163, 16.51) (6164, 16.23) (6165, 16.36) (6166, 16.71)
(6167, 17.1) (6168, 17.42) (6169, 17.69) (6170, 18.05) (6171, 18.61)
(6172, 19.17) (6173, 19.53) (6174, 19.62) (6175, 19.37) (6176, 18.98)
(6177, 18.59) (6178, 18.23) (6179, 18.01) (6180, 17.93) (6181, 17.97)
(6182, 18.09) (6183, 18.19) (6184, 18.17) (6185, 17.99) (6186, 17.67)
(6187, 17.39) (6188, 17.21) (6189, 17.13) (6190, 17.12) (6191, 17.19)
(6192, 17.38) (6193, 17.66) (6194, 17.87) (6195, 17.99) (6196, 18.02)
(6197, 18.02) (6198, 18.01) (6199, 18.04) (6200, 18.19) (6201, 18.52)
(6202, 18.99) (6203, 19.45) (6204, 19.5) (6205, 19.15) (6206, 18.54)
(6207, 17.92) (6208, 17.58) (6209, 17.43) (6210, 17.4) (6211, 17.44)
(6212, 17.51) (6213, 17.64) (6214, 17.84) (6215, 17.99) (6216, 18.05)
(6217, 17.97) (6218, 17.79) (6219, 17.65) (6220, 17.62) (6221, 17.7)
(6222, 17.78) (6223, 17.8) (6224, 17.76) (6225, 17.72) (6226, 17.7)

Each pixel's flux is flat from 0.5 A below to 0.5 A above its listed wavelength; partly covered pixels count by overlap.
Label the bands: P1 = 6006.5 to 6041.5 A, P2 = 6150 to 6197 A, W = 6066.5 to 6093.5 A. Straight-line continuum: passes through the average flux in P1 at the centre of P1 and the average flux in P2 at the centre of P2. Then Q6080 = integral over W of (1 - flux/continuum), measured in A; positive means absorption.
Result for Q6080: -0.5 A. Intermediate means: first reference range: 18.7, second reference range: 18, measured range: 18.7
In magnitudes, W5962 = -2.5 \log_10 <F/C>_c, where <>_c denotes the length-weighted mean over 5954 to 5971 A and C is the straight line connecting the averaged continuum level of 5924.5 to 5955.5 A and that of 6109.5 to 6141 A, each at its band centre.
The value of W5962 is 0.02 mag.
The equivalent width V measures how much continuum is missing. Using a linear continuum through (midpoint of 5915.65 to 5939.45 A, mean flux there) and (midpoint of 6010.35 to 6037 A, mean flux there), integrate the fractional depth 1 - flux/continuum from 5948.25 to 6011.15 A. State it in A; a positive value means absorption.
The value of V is 0.9 A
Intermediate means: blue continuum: 19.7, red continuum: 18.7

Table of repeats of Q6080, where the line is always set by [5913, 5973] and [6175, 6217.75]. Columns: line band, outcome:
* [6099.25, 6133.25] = 0.66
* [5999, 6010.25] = 0.15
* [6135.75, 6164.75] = 0.21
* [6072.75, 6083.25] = 0.12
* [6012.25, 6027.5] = 0.05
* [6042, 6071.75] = -0.65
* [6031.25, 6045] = -0.11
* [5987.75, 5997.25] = 0.13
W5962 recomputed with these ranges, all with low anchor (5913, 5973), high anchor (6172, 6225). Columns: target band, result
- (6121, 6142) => 0.03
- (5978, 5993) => 0.03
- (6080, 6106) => 0.02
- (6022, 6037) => 0.01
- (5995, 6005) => 0.00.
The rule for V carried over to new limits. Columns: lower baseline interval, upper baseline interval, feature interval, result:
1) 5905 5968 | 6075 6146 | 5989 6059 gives -0.3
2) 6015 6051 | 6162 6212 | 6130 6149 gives 0.0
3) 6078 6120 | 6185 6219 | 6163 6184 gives 0.0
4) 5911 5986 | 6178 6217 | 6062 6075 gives -0.3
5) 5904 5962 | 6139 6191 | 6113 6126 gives 0.5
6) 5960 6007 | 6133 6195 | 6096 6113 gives 0.1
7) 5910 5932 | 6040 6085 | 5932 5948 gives 0.2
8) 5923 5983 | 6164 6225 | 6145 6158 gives -0.3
